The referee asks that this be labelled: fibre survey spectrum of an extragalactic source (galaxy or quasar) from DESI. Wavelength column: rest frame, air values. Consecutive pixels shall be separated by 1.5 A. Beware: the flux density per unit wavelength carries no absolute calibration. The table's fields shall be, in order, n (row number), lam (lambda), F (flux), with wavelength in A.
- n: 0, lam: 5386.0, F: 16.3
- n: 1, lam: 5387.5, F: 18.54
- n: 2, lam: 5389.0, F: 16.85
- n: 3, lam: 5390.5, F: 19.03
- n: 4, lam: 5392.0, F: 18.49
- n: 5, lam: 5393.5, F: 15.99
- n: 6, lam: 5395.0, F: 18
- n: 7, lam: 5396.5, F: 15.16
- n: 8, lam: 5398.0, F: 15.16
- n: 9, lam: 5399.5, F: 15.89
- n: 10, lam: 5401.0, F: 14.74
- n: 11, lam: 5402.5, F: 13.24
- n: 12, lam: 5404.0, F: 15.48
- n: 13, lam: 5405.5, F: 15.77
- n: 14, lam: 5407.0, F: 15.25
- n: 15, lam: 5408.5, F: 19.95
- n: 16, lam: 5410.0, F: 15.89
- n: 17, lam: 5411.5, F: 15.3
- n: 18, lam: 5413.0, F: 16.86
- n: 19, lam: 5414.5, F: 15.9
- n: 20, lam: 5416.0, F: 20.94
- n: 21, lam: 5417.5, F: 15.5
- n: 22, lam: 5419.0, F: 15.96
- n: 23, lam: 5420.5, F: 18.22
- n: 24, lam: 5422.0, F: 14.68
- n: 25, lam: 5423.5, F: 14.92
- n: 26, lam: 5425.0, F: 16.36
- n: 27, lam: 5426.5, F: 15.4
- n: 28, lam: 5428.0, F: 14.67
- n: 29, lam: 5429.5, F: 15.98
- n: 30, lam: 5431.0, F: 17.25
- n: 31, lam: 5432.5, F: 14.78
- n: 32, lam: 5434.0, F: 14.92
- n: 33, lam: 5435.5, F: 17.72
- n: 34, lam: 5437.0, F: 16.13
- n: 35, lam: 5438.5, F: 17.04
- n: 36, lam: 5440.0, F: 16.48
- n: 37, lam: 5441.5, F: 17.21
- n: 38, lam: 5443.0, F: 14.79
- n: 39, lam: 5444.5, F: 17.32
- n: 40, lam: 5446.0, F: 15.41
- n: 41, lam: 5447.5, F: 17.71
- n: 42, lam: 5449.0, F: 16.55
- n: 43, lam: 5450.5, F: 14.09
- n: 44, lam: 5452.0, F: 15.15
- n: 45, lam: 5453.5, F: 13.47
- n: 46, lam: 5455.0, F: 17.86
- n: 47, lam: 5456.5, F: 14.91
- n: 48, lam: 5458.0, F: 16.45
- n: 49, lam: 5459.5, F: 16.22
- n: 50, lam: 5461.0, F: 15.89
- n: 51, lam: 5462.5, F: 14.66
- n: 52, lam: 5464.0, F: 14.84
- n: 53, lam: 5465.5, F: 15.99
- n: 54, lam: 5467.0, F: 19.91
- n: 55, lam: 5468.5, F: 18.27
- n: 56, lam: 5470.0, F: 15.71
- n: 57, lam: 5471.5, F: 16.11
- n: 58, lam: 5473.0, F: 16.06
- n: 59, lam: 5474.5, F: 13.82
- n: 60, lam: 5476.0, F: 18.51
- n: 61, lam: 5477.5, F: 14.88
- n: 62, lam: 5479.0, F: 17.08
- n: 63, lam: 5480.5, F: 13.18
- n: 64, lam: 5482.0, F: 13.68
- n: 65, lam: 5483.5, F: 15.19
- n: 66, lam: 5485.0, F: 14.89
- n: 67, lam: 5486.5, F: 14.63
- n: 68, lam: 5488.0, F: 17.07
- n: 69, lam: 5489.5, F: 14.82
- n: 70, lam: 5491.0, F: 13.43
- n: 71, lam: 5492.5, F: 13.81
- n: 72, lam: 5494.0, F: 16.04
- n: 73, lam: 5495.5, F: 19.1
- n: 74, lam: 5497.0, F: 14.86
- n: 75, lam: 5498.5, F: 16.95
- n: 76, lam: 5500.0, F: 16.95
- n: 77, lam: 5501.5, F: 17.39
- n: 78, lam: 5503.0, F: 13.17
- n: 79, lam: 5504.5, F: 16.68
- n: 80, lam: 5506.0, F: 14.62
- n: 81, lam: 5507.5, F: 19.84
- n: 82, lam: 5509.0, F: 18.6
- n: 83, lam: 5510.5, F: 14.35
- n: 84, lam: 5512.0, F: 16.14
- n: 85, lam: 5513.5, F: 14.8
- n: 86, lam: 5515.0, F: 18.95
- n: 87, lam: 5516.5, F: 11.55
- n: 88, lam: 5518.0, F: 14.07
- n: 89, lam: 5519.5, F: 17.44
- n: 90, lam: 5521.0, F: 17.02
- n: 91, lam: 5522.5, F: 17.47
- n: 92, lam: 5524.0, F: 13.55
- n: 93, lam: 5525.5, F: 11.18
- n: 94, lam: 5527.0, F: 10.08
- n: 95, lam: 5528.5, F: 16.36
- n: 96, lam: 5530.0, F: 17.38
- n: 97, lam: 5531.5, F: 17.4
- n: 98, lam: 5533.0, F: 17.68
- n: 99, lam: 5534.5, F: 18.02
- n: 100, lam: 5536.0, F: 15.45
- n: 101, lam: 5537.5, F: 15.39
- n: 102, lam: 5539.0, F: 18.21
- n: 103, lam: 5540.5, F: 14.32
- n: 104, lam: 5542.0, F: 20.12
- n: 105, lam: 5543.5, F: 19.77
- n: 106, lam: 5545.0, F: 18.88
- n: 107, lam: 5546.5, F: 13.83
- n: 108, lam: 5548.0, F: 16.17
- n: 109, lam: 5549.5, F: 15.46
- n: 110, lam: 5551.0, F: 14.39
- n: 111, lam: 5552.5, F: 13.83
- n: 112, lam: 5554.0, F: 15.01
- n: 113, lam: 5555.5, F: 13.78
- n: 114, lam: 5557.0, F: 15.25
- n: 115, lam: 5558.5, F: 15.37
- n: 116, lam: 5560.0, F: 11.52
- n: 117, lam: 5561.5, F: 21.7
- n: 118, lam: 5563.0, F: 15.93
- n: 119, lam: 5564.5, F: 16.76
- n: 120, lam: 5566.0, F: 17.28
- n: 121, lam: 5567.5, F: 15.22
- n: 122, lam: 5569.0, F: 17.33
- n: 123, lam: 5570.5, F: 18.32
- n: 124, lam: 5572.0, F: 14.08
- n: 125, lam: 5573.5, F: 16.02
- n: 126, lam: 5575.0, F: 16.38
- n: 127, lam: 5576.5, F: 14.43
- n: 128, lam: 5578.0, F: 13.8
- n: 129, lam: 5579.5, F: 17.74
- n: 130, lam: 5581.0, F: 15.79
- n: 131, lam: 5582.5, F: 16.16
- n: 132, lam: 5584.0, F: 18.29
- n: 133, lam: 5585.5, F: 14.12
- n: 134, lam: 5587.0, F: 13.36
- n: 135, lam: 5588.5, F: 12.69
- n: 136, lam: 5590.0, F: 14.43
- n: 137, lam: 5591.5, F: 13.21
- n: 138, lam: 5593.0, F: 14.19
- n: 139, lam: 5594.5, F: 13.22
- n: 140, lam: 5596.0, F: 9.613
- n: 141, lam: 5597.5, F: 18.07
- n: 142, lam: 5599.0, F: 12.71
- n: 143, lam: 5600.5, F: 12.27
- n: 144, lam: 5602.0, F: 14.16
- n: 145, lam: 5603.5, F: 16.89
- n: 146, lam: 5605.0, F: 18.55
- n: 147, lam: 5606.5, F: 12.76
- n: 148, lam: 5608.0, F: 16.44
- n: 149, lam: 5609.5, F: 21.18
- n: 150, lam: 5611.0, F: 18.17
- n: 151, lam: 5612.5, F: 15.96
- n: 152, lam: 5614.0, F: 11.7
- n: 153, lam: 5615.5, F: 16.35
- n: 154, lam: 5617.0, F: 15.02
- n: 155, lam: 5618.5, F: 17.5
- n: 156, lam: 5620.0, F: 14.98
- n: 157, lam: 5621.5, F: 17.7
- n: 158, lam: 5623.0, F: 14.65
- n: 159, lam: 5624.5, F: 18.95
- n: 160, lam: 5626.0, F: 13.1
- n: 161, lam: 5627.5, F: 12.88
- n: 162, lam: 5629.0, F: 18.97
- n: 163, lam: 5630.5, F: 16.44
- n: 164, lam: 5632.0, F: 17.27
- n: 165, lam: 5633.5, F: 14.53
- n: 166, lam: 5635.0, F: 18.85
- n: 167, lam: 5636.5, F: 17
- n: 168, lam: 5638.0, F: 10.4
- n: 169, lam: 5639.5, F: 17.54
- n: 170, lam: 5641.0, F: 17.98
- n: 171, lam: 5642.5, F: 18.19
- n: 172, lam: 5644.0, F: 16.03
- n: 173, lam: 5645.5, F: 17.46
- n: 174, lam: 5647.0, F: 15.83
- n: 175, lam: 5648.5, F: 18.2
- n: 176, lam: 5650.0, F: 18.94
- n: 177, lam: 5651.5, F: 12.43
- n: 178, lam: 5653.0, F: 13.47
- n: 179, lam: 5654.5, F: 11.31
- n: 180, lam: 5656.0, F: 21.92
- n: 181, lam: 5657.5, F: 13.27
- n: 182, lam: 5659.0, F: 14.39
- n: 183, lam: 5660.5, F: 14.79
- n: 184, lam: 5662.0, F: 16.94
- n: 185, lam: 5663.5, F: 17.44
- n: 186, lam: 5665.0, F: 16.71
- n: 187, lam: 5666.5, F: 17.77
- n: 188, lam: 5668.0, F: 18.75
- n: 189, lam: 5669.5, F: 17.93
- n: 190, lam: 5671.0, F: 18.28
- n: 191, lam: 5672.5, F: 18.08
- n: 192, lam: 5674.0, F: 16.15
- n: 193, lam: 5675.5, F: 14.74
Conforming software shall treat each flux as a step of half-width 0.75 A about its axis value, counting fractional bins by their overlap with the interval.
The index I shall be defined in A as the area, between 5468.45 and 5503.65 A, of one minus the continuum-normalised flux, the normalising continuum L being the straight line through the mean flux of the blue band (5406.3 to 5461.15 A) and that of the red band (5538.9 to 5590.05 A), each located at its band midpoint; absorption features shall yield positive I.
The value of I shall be 1.0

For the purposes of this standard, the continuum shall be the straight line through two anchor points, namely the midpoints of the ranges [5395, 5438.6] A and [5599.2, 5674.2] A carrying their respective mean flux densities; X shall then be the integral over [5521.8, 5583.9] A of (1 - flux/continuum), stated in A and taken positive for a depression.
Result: 0.8 A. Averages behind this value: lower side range 16.1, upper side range 16.2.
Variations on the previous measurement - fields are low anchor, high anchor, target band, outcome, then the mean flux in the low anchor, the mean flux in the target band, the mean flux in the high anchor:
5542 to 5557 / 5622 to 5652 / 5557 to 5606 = 2.30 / 15.9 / 15.3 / 16.3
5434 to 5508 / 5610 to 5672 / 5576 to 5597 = 2.29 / 15.9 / 14.4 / 16.3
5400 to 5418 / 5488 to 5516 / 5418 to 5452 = 0.34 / 16.2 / 16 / 16.1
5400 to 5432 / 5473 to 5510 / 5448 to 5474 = -0.14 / 16.1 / 16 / 15.8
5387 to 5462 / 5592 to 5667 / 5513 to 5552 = 0.11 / 16.2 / 16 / 15.8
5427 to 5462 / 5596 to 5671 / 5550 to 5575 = 0.47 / 16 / 15.8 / 16.1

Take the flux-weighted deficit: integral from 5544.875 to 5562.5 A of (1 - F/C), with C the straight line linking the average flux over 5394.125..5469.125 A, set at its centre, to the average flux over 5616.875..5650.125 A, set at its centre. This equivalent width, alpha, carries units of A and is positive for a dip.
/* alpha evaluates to 1.1 A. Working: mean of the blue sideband 16.1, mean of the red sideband 16.4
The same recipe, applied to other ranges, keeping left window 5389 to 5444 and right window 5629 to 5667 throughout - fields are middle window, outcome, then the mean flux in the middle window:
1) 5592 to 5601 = 1.6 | 13.4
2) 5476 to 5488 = 0.8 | 15.2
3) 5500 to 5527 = 1.1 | 15.6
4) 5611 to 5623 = 0.4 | 15.7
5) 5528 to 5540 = -0.5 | 16.9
